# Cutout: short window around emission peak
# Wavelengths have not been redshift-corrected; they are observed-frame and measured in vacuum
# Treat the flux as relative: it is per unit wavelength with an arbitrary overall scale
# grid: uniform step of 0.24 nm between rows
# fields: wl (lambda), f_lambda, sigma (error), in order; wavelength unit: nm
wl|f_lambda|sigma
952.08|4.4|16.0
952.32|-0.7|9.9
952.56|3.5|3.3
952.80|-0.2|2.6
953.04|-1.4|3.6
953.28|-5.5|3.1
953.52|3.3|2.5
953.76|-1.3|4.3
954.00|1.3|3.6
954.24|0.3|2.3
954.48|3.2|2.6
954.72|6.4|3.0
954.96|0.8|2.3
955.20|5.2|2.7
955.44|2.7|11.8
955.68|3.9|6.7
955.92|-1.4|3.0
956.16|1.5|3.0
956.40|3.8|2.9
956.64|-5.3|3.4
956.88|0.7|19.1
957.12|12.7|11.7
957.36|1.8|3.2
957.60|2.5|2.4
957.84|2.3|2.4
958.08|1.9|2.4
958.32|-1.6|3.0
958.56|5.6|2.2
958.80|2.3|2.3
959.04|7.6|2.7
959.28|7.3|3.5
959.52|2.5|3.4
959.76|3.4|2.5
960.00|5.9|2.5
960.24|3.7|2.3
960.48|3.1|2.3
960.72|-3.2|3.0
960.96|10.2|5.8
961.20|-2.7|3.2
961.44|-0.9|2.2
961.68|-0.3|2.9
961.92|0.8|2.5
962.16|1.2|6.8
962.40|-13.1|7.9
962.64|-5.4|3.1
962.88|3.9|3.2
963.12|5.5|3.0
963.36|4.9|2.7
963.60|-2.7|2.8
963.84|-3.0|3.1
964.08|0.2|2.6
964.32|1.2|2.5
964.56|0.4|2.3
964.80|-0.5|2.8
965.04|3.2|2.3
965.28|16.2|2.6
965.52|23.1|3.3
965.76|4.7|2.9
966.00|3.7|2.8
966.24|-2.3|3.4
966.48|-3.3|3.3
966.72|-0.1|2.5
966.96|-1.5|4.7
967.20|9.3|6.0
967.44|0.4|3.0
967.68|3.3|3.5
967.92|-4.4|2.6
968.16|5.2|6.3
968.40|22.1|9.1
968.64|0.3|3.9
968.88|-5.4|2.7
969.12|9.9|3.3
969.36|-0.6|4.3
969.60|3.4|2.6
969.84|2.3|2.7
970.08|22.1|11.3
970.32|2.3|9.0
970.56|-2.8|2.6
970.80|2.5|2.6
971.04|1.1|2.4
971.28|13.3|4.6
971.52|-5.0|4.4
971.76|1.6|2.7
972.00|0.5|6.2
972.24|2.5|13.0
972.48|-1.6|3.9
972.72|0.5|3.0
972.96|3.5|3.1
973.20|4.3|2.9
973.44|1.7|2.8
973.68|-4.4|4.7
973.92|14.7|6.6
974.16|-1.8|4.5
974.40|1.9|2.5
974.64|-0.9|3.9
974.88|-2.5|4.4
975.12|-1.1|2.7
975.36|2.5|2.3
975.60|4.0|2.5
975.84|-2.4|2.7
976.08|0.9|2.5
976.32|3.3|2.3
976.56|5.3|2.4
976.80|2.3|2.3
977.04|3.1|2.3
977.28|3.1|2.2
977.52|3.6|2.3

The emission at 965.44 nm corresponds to H-beta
